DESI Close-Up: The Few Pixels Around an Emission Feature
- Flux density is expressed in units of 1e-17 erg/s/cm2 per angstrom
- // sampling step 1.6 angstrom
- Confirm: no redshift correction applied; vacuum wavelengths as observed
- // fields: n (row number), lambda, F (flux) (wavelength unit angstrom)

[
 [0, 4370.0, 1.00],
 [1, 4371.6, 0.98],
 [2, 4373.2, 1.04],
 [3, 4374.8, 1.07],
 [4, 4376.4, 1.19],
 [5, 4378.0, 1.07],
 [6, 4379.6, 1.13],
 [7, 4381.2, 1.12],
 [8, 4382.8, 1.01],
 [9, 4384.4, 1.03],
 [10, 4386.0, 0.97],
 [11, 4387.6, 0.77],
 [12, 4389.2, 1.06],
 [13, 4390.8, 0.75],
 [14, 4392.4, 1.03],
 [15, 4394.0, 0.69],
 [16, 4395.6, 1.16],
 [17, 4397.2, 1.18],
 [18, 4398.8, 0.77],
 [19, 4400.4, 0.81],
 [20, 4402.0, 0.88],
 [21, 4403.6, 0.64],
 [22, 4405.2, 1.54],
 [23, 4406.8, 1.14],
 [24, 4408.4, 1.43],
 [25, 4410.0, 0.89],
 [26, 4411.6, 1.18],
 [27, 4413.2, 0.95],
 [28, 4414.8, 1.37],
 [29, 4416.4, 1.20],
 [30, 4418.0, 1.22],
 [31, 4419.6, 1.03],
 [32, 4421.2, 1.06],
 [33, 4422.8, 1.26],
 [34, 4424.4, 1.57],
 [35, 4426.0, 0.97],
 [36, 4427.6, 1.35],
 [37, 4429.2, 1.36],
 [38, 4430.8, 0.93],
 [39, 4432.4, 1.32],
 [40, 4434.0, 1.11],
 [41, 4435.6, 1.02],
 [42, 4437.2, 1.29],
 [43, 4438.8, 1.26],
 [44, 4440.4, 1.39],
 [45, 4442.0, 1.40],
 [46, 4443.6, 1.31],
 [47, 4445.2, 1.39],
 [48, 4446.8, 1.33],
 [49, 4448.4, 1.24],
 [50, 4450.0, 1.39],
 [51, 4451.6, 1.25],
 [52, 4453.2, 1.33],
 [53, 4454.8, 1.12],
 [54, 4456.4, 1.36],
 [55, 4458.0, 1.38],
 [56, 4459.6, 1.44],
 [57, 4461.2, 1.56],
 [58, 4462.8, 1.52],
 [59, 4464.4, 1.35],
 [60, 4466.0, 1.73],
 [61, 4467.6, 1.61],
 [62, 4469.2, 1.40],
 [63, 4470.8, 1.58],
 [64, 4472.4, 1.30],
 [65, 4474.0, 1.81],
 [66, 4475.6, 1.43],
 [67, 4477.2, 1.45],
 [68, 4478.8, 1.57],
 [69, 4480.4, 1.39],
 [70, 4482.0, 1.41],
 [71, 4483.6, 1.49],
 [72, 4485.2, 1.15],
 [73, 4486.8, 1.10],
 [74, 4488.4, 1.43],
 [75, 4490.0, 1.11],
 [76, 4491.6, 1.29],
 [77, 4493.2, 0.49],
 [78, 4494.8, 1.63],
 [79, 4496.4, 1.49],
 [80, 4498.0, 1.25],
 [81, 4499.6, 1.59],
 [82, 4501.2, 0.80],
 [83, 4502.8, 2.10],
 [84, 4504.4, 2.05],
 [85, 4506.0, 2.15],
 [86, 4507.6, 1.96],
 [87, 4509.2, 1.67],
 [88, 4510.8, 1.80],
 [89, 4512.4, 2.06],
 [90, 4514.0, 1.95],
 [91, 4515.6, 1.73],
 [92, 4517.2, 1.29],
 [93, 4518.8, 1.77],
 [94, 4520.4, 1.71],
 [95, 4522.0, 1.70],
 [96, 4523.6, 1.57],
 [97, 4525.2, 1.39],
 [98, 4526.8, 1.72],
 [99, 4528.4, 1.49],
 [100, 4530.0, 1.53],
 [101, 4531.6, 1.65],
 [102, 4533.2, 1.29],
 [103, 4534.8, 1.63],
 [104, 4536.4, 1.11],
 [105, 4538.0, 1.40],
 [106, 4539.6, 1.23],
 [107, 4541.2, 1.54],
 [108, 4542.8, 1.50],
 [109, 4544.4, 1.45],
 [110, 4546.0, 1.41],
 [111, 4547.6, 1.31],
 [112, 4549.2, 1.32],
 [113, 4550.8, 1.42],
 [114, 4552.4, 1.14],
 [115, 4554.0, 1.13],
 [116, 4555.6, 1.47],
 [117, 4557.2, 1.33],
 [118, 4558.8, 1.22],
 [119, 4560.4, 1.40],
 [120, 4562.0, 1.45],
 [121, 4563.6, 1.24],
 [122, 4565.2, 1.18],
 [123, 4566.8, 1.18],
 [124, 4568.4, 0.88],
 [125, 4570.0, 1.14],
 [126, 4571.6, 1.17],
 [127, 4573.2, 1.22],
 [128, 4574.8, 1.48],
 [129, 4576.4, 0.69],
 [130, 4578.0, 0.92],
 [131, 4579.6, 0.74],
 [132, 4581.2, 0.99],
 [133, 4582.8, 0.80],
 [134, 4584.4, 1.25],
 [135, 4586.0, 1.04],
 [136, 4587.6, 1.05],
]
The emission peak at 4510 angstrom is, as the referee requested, C IV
